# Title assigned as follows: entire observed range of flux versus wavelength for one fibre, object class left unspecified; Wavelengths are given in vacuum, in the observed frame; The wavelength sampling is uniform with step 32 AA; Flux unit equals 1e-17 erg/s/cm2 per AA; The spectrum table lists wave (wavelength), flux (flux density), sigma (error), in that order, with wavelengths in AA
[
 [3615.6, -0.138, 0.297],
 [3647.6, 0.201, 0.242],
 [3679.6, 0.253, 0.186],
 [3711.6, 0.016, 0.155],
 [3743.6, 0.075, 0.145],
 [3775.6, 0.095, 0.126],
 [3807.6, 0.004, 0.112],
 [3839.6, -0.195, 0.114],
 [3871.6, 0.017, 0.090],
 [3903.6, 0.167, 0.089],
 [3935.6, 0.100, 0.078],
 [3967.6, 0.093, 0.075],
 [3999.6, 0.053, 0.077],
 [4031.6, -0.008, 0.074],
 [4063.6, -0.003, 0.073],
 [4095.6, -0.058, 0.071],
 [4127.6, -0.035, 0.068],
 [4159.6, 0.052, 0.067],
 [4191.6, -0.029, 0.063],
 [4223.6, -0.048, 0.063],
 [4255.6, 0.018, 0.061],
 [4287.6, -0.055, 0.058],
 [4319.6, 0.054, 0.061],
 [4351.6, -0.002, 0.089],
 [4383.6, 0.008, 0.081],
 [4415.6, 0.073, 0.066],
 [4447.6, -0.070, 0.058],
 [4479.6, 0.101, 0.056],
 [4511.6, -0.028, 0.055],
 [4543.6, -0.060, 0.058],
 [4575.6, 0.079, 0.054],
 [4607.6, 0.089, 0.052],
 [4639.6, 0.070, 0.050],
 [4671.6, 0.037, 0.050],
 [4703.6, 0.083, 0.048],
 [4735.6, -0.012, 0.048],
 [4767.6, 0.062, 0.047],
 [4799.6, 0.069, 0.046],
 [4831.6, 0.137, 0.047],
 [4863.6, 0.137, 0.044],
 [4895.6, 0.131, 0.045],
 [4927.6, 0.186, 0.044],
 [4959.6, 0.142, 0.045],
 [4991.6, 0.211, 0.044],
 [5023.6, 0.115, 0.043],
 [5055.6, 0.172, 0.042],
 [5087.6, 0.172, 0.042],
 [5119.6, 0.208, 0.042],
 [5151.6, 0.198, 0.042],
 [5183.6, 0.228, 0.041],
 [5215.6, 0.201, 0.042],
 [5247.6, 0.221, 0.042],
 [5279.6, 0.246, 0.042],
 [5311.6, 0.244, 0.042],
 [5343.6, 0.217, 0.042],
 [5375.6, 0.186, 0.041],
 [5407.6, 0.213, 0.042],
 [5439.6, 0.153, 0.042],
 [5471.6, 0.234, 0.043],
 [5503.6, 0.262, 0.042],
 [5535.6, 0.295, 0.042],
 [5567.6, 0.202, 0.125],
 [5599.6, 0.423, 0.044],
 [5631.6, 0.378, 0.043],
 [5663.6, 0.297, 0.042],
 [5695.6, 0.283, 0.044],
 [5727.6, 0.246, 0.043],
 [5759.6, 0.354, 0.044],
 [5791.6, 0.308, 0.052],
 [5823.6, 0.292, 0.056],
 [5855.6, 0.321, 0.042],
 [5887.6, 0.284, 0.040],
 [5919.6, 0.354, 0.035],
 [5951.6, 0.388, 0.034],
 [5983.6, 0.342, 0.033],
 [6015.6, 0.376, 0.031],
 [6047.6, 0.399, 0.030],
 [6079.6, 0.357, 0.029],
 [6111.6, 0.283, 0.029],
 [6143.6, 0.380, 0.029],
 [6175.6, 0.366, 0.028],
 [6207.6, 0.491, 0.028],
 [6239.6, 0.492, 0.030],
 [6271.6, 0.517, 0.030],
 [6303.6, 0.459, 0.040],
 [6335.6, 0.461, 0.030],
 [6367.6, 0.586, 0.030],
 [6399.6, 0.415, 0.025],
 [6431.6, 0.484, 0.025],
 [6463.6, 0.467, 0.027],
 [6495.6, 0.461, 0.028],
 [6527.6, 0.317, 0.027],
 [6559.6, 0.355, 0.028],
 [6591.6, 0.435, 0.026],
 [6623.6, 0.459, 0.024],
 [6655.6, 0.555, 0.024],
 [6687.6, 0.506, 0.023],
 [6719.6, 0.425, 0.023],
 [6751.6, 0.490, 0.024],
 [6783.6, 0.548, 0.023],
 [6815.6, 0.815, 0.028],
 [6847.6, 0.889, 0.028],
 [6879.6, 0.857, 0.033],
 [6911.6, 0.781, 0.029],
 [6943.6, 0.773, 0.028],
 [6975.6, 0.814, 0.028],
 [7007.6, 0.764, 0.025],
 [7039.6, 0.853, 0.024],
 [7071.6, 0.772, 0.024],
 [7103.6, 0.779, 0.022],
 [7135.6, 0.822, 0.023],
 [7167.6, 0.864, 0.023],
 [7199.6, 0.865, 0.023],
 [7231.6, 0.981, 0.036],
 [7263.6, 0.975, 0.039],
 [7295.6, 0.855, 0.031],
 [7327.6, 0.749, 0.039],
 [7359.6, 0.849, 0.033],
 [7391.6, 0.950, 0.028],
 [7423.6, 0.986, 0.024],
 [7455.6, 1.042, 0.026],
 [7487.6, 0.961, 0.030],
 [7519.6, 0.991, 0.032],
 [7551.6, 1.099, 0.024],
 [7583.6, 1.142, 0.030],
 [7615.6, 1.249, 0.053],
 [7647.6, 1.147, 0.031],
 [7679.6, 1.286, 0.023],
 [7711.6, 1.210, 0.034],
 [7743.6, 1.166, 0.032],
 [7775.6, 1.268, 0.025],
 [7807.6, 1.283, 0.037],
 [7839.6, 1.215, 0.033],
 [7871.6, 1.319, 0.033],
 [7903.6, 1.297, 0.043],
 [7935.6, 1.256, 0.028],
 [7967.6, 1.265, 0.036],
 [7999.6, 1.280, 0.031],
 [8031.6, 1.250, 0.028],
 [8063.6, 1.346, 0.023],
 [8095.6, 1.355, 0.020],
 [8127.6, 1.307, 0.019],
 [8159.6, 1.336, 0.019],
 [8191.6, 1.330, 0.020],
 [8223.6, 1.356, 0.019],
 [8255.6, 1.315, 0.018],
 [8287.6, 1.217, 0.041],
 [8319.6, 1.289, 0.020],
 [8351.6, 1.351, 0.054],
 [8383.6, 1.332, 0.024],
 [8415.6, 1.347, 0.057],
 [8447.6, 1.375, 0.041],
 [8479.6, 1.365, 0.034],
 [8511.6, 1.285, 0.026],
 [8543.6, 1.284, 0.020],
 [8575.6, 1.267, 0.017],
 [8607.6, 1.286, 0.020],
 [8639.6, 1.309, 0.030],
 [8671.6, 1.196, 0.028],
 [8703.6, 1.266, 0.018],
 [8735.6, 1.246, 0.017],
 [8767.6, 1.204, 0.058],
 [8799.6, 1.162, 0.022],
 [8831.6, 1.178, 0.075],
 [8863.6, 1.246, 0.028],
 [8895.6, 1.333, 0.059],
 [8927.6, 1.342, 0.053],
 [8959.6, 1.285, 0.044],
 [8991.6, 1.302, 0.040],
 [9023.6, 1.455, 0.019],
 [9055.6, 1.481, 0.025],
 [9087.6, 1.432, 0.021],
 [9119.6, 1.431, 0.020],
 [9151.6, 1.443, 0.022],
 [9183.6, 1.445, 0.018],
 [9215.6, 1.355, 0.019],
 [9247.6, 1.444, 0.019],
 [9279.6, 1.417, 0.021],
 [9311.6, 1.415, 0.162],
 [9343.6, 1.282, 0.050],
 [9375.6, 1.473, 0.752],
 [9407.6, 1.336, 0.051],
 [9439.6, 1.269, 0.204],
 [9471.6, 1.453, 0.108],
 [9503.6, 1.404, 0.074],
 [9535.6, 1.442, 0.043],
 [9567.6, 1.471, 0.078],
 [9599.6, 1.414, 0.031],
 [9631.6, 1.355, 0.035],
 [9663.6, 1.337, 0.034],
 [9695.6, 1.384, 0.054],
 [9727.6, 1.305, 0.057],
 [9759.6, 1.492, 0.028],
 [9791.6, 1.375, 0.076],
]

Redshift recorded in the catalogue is 0.70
